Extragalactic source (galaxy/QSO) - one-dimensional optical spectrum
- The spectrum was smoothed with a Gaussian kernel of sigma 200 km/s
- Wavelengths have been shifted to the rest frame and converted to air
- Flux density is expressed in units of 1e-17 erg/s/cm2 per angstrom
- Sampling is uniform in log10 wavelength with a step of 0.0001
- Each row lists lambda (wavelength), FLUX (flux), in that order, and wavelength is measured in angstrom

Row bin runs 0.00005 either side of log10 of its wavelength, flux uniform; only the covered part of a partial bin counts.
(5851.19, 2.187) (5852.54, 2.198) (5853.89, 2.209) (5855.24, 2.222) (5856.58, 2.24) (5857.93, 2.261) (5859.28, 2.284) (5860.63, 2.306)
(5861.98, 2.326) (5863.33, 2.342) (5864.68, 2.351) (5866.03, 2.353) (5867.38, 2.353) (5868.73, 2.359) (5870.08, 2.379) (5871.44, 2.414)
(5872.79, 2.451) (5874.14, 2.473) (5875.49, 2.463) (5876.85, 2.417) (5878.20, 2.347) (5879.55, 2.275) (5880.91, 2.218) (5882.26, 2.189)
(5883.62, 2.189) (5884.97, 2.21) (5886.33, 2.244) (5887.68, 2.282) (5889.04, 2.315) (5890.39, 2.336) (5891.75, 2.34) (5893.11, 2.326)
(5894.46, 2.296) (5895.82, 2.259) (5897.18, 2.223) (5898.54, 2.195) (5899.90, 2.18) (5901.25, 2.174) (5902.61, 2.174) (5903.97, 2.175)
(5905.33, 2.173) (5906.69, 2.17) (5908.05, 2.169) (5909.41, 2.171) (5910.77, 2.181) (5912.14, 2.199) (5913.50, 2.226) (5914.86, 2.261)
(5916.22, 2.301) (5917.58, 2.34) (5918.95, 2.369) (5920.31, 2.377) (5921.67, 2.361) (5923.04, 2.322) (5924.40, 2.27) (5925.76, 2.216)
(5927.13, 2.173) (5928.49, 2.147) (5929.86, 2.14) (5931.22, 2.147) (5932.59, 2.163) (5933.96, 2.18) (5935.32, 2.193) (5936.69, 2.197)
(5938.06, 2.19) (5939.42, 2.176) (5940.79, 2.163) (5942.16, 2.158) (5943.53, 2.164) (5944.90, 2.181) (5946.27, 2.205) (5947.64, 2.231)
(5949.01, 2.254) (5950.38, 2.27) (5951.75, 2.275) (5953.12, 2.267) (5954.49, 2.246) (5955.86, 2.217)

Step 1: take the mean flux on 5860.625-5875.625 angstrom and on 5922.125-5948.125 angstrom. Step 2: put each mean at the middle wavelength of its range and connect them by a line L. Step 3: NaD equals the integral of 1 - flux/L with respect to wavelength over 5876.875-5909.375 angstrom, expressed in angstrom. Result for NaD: 1.0 angstrom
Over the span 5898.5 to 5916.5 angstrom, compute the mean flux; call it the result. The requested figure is 2.19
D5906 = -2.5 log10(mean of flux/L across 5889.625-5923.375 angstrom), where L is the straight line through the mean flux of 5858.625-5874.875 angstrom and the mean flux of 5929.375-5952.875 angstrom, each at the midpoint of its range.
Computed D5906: 0.011 mag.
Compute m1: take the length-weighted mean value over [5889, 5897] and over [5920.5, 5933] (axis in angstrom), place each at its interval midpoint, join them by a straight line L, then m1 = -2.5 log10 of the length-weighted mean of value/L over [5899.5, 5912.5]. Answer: 0.05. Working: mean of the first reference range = 2.31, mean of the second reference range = 2.22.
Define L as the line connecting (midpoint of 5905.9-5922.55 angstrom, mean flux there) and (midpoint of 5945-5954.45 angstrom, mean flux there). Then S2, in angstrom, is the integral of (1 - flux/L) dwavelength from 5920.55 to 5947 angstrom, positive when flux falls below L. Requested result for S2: 0.6 angstrom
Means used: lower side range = 2.26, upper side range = 2.25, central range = 2.2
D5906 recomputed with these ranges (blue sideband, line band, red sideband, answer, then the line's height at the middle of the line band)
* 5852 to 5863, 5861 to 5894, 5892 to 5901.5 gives -0.04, 2.25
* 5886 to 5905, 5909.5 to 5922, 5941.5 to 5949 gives -0.03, 2.23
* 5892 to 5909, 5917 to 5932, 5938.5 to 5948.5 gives -0.03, 2.2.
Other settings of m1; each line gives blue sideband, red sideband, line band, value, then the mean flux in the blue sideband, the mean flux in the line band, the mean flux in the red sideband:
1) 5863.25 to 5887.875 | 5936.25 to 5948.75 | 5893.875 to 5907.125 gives 0.04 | 2.33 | 2.2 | 2.19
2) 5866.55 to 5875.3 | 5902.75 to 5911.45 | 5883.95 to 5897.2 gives 0.00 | 2.41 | 2.28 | 2.17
